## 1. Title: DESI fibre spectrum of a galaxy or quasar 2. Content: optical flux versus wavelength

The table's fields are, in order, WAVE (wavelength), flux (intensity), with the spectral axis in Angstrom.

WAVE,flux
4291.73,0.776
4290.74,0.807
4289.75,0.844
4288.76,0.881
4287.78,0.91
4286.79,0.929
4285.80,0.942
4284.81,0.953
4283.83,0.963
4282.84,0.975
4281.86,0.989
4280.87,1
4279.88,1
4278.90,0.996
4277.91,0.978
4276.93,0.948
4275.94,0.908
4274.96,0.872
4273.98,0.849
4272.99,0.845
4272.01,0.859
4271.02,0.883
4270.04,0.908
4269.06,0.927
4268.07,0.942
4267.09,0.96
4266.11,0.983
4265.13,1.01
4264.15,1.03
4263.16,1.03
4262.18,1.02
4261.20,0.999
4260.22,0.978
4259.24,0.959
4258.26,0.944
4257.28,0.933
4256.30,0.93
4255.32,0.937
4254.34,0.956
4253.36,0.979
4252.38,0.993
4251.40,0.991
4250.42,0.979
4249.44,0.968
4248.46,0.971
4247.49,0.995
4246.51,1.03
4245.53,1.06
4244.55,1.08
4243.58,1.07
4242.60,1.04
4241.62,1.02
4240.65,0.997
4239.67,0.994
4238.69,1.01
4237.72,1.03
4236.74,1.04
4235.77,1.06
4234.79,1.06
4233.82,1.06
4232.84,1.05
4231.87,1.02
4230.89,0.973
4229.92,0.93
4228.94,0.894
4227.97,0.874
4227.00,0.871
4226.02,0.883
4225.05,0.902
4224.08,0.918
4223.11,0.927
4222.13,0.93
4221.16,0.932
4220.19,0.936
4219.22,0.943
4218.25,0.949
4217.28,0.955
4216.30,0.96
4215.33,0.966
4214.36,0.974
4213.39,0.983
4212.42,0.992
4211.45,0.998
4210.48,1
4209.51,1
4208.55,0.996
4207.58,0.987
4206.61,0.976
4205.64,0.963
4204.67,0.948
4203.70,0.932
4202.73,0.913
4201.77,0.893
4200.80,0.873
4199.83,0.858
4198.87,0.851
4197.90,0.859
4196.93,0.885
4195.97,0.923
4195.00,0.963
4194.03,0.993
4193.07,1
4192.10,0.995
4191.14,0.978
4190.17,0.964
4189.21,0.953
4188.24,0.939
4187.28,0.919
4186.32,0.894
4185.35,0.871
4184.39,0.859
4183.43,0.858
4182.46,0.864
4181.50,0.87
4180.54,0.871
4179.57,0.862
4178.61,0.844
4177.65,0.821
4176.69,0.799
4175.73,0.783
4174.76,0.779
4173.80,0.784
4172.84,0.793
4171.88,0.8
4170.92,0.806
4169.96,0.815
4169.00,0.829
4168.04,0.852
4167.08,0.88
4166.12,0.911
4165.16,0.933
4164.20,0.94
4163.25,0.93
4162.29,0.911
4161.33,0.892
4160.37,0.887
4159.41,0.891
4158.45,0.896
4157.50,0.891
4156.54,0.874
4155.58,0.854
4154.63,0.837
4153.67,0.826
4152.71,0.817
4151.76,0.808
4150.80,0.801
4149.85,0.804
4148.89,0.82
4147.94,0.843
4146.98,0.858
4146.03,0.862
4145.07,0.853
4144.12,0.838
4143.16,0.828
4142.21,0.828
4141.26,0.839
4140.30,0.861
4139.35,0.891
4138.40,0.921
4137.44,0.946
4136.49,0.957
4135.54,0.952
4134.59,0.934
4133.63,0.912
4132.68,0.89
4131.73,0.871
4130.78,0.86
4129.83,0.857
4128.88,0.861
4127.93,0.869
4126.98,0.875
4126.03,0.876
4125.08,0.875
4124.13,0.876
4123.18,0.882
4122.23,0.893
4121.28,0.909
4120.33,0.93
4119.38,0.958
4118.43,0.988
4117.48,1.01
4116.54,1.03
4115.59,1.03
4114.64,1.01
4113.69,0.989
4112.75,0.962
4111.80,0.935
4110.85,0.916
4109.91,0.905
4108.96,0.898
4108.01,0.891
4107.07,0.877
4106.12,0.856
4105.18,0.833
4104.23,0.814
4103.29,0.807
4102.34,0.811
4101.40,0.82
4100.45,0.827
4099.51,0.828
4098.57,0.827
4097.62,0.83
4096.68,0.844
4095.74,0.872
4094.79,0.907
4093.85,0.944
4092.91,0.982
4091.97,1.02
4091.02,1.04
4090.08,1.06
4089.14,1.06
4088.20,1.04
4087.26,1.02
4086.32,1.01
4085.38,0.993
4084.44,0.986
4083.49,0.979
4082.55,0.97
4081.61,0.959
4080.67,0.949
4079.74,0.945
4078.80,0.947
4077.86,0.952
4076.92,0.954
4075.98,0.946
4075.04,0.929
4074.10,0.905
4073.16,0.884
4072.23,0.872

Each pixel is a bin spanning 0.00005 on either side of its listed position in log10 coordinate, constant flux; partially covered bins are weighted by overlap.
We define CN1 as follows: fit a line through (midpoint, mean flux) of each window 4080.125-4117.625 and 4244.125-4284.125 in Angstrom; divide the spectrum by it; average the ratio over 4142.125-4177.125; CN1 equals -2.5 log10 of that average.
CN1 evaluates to 0.12 mag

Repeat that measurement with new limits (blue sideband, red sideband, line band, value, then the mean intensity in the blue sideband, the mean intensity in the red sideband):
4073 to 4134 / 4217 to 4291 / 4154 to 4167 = 0.051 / 0.923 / 0.962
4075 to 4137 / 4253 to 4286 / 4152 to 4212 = 0.053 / 0.925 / 0.953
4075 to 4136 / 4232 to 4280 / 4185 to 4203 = 0.040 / 0.924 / 0.981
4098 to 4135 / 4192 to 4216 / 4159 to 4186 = 0.091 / 0.897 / 0.948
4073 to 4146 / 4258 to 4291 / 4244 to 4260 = -0.049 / 0.917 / 0.943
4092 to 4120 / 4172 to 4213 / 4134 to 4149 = 0.034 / 0.906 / 0.907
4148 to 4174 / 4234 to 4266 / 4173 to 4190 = 0.040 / 0.856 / 1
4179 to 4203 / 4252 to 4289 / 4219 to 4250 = -0.060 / 0.908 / 0.95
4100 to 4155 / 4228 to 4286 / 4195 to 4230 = 0.014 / 0.885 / 0.977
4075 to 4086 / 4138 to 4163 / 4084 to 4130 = -0.001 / 0.961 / 0.856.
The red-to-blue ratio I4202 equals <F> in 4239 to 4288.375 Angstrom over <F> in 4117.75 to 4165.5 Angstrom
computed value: 1.10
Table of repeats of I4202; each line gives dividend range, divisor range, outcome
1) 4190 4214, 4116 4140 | 1.04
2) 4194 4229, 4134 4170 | 1.07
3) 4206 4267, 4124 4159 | 1.13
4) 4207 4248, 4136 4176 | 1.15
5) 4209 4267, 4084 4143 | 1.07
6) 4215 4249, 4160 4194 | 1.12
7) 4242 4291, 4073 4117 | 1.03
